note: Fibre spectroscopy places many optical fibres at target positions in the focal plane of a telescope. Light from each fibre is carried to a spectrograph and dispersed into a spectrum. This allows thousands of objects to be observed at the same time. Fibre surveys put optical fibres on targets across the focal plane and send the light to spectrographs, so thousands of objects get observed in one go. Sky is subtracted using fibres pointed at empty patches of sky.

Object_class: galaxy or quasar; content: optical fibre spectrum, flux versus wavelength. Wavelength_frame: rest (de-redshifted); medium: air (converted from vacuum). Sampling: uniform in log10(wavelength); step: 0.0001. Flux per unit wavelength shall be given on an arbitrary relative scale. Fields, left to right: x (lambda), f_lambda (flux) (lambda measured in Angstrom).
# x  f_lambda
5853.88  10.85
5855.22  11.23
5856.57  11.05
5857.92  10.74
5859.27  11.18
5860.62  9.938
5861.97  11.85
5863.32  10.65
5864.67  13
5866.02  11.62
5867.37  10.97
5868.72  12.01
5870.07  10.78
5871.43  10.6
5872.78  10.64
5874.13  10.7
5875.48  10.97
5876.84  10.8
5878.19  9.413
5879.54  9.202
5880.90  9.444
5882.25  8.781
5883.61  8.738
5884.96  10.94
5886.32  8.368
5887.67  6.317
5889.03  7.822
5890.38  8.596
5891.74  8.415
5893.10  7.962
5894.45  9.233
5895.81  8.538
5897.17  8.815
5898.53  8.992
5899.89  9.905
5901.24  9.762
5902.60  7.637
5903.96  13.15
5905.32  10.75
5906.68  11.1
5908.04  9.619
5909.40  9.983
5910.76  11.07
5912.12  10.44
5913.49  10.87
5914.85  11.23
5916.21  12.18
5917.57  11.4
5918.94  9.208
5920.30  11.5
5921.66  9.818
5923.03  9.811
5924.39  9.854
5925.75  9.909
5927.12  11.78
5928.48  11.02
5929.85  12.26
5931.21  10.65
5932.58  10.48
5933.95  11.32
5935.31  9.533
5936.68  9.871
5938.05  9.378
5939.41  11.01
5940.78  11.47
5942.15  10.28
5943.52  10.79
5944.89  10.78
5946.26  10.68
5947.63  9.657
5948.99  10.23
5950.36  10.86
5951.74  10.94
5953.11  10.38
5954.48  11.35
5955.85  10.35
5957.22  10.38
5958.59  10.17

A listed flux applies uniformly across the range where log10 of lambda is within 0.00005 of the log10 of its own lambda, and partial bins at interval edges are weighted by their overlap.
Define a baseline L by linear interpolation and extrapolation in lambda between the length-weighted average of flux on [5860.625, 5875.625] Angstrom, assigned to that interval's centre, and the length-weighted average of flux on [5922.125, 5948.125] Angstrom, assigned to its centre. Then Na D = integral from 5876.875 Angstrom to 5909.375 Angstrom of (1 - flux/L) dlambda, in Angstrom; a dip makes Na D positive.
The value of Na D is 5.1 Angstrom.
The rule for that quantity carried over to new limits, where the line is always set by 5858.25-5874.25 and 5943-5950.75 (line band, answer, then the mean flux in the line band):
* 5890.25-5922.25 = 2.3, 10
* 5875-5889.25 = 2.4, 9.18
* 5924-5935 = -0.3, 10.9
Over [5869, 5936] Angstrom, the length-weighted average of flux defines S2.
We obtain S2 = 10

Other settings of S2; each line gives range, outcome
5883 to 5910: 9.23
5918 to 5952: 10.5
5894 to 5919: 10.2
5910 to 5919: 11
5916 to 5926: 10.4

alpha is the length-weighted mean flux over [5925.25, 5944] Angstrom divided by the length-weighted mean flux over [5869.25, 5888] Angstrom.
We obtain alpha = 1.1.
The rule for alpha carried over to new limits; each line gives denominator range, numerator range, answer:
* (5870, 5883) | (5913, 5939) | 1.05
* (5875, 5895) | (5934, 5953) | 1.16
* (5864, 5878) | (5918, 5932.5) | 0.95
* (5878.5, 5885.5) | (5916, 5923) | 1.13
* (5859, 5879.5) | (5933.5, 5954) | 0.96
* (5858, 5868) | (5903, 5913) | 0.96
